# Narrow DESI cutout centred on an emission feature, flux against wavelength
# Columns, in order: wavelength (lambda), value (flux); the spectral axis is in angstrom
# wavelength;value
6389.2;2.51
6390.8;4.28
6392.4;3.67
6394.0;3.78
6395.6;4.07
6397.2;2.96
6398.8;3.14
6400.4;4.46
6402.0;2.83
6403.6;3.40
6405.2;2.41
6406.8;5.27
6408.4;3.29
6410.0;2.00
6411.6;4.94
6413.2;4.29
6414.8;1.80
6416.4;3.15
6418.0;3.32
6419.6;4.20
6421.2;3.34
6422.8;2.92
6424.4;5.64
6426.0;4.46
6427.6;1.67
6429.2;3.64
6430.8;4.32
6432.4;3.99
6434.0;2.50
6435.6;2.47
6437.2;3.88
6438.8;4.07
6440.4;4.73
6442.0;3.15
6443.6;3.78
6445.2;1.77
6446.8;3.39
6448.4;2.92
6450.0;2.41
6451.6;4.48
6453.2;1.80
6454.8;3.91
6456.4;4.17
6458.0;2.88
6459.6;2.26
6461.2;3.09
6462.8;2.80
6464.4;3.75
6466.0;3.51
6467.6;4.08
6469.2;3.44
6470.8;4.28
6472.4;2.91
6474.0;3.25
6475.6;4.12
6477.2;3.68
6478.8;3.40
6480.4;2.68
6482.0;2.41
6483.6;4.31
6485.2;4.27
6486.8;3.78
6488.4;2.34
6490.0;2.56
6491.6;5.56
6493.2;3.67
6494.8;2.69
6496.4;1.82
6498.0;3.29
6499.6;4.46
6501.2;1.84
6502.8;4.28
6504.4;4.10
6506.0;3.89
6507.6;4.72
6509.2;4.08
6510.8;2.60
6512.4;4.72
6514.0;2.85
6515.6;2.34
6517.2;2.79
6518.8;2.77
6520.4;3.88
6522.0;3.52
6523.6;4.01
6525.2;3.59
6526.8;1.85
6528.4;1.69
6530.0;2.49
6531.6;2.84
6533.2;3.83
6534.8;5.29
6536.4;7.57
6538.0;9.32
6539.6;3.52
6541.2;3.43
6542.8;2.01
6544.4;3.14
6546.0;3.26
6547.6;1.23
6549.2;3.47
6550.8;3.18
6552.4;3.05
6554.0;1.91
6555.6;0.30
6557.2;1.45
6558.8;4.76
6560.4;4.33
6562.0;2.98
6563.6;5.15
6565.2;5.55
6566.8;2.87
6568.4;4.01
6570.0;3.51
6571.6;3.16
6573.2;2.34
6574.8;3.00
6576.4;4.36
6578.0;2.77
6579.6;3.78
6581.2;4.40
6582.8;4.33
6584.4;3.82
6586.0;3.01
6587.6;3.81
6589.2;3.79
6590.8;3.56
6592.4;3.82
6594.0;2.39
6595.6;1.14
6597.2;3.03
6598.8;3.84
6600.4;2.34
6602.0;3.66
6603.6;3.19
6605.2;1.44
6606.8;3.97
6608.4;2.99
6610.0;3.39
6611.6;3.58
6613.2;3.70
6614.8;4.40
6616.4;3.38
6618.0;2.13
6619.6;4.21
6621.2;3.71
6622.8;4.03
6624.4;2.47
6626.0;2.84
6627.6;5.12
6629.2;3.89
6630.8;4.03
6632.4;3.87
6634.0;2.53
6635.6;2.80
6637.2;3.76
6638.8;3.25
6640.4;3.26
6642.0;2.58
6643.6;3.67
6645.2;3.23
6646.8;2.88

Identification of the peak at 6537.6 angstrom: Hbeta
